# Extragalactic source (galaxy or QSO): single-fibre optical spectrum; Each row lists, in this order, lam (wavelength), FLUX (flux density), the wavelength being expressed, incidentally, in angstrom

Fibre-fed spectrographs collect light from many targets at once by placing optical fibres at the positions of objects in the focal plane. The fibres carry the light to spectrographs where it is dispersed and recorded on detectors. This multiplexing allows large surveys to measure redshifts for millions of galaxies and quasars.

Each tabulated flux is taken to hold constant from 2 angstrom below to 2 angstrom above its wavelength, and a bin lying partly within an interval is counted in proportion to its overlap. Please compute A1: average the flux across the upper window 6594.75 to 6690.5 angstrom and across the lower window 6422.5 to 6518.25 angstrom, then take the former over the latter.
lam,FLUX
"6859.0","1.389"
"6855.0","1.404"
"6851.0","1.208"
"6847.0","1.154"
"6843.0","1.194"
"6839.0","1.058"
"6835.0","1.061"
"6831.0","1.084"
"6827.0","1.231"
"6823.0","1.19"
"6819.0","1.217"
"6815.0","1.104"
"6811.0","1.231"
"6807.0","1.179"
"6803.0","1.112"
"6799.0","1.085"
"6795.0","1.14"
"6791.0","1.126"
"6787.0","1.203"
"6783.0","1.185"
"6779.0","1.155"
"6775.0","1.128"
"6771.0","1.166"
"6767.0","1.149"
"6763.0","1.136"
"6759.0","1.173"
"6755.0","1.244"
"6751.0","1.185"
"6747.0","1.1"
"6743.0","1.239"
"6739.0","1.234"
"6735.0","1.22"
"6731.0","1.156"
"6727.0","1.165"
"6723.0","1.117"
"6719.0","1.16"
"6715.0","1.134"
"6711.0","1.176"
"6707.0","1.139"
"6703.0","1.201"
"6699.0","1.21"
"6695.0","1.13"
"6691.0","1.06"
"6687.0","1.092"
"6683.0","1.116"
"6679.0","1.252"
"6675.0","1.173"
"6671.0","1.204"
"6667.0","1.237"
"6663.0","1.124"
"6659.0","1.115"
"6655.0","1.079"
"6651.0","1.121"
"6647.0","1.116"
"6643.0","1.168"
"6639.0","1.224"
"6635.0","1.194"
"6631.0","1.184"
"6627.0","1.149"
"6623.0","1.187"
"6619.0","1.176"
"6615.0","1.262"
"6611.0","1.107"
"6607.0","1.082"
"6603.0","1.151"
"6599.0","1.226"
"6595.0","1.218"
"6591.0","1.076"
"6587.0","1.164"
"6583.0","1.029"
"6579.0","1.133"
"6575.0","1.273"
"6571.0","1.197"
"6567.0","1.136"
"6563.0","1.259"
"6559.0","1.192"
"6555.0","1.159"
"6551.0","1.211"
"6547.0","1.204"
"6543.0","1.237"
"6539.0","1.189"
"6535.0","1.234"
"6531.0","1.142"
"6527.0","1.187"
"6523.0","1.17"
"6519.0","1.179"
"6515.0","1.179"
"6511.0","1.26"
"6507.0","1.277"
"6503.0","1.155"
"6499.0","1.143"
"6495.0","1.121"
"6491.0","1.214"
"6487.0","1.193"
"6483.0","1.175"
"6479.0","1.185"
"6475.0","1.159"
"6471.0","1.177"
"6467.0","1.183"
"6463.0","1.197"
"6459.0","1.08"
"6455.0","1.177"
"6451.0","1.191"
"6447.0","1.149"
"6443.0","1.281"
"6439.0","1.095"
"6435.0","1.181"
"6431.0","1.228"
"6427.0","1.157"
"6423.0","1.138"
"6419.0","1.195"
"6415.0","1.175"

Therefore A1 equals 0.99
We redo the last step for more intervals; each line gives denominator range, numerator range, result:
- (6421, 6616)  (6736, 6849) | 0.99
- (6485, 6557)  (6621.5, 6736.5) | 0.97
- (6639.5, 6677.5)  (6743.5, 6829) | 1.01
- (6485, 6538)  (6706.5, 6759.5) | 0.99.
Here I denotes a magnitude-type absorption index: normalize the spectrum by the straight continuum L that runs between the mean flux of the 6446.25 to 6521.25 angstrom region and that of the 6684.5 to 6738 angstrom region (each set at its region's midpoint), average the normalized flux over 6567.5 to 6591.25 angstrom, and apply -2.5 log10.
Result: 0.02 mag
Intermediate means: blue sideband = 1.18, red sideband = 1.15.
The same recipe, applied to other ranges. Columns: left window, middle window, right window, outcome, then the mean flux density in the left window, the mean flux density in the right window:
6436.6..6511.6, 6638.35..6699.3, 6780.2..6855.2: 0.019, 1.18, 1.16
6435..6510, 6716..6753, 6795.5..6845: -0.020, 1.18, 1.15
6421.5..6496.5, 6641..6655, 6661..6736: 0.034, 1.17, 1.16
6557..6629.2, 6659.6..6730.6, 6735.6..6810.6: 0.009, 1.17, 1.17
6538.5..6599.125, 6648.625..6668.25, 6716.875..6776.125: 0.042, 1.18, 1.17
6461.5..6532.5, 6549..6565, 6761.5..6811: -0.026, 1.18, 1.15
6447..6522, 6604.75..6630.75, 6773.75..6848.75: 0.005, 1.18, 1.15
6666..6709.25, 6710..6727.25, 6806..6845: 0.013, 1.16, 1.15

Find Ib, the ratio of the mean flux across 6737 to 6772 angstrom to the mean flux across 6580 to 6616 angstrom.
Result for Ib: 1.03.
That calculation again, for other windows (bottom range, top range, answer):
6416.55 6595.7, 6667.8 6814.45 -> 0.99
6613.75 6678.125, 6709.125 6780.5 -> 1.00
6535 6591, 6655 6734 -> 0.98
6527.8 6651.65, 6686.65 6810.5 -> 0.99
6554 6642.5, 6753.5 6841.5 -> 0.98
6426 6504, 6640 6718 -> 0.98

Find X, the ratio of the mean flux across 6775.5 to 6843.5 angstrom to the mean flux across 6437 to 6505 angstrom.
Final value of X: 0.98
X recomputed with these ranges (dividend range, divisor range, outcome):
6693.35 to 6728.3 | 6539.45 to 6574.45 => 0.96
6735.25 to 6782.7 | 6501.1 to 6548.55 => 0.98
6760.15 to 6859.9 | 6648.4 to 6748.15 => 1.01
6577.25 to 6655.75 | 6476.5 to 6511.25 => 0.97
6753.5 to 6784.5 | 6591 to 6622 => 1.00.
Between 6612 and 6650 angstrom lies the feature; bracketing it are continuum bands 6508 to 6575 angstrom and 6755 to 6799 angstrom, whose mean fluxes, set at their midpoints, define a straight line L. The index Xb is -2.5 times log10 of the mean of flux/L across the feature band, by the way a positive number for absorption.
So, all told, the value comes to 0.00 mag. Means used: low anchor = 1.2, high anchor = 1.16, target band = 1.18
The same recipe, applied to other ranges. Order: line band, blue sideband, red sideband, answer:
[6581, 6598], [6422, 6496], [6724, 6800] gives 0.041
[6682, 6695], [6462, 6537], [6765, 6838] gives 0.068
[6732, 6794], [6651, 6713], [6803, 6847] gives -0.021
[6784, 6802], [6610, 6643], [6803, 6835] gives 0.027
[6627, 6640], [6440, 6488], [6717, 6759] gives -0.010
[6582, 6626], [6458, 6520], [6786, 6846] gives 0.013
